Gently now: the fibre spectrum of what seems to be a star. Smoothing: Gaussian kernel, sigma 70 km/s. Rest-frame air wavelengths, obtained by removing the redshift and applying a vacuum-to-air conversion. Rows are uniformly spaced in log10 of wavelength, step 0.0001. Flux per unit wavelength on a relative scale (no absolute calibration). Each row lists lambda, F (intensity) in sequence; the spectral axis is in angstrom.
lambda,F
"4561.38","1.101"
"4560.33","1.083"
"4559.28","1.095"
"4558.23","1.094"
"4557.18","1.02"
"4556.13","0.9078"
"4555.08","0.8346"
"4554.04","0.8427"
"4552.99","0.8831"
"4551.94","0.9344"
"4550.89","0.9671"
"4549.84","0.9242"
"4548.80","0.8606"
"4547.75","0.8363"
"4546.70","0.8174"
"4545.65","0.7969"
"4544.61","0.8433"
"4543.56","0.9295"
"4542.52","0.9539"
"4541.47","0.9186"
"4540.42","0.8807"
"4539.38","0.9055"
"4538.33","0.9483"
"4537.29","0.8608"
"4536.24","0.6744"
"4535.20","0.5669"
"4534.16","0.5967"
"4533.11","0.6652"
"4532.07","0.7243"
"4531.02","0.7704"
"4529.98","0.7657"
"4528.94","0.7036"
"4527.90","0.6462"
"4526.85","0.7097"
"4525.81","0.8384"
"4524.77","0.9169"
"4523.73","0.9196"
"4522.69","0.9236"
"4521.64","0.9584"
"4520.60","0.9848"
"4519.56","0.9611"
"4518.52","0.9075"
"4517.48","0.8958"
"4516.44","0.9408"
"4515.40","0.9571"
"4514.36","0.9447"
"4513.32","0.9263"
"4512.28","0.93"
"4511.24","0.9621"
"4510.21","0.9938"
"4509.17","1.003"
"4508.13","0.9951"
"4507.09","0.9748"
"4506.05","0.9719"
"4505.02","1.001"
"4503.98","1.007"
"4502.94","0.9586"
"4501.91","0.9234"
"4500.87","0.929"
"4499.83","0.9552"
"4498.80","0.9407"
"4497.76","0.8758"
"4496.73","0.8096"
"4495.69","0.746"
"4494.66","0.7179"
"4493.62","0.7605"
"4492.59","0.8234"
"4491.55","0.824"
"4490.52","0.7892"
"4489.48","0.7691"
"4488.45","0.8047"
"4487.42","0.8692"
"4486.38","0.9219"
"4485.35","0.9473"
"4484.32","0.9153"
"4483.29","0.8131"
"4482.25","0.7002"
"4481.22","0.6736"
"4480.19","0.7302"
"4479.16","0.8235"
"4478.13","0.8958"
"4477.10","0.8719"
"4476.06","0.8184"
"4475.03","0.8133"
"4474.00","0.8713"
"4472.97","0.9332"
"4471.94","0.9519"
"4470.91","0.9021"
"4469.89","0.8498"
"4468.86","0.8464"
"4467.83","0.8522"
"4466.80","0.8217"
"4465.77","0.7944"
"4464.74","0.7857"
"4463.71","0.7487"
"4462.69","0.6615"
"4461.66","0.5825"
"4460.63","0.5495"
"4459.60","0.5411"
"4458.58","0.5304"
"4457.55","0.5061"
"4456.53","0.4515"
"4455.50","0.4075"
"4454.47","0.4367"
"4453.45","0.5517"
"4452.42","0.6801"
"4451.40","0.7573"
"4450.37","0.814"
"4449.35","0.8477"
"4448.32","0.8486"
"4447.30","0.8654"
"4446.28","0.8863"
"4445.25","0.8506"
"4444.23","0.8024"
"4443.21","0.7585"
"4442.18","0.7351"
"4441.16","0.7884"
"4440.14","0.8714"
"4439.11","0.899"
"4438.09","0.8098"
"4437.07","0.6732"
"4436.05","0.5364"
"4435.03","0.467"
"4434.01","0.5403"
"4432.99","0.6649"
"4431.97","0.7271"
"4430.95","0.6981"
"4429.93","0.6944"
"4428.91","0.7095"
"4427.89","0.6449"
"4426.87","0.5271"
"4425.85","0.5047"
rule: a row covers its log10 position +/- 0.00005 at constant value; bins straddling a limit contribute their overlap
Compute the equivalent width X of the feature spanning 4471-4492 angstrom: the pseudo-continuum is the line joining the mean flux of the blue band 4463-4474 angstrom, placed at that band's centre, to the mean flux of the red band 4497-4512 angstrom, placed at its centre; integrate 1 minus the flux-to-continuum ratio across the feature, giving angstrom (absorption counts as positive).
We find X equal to 1.2 angstrom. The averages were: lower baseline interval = 0.847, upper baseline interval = 0.961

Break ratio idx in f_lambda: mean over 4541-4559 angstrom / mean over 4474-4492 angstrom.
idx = 1.10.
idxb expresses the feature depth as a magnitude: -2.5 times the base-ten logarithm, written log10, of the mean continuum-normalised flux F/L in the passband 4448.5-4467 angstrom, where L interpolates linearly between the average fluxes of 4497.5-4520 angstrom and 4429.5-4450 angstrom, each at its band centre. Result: 0.25 mag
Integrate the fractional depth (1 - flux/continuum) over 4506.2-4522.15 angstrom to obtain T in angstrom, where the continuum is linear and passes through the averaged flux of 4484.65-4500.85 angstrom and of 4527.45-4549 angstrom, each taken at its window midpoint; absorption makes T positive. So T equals -2.7 angstrom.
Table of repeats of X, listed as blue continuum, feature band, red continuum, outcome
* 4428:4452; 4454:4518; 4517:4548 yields -2.7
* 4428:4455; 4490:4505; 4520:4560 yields -1.2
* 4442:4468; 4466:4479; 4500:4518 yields -1.5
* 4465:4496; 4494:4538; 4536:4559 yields -0.2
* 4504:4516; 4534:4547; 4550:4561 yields 1.9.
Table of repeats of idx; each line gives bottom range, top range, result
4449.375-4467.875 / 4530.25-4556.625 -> 1.31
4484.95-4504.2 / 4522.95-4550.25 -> 0.94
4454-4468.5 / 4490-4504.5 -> 1.38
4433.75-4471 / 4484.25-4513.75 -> 1.27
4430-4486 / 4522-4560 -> 1.14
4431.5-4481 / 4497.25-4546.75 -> 1.19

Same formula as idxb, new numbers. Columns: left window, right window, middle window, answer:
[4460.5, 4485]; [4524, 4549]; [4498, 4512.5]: -0.204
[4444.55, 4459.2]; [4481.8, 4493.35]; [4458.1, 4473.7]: -0.028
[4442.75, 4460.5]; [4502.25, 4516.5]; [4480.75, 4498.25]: 0.075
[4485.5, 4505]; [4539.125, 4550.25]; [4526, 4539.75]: 0.190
